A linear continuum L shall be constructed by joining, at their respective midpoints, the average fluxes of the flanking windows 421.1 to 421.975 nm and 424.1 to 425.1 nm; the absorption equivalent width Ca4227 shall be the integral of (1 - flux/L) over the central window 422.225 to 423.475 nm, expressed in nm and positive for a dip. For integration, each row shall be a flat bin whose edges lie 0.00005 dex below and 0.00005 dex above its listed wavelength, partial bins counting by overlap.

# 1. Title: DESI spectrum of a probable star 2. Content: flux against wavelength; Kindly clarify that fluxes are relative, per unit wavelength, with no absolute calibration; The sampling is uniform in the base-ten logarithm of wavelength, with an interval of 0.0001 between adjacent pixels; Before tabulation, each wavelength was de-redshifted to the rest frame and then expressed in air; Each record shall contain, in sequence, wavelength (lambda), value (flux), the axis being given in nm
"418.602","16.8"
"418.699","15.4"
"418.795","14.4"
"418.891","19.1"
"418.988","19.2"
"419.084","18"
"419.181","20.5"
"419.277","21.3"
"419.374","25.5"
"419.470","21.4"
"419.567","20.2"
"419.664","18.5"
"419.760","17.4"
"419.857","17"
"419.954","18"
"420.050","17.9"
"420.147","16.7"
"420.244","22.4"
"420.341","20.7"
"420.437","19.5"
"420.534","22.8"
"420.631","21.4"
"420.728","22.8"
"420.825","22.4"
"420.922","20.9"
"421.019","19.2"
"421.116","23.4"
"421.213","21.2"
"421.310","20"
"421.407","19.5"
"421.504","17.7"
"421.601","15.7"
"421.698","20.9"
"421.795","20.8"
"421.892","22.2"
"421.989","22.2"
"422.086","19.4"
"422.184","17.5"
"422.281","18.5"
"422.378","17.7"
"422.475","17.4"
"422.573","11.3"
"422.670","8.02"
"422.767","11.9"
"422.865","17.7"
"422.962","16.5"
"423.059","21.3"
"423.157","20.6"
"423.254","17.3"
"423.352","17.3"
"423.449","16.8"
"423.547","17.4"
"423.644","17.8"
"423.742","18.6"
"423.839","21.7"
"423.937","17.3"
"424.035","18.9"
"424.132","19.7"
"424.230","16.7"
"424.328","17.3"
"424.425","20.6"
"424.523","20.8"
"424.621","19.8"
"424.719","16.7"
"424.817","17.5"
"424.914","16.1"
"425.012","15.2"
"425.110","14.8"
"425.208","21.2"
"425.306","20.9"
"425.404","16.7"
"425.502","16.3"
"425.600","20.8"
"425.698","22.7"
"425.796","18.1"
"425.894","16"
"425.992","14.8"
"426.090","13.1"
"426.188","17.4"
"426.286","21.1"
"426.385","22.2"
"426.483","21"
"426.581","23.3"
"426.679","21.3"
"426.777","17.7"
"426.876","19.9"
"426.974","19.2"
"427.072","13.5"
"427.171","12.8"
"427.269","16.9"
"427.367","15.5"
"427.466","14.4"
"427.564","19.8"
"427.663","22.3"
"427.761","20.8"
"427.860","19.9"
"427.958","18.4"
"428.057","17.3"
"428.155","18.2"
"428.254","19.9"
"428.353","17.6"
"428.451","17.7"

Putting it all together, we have 0.18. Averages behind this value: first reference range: 20.1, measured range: 16.3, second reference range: 17.9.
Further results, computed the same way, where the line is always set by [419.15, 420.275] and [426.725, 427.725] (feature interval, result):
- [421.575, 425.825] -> 0.072 nm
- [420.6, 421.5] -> -0.083 nm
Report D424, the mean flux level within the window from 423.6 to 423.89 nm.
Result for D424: 19.4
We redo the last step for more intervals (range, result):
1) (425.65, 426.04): 17.9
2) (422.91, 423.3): 19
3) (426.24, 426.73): 21.8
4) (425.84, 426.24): 15.4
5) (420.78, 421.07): 20.8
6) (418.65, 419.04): 17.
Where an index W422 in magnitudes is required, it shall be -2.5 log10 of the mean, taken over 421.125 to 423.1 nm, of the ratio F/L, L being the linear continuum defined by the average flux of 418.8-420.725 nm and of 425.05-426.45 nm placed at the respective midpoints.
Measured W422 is 0.07 mag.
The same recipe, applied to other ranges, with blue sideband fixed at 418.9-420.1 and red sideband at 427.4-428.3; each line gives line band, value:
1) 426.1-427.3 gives 0.02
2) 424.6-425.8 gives 0.05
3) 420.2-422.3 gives -0.06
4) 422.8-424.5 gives 0.05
